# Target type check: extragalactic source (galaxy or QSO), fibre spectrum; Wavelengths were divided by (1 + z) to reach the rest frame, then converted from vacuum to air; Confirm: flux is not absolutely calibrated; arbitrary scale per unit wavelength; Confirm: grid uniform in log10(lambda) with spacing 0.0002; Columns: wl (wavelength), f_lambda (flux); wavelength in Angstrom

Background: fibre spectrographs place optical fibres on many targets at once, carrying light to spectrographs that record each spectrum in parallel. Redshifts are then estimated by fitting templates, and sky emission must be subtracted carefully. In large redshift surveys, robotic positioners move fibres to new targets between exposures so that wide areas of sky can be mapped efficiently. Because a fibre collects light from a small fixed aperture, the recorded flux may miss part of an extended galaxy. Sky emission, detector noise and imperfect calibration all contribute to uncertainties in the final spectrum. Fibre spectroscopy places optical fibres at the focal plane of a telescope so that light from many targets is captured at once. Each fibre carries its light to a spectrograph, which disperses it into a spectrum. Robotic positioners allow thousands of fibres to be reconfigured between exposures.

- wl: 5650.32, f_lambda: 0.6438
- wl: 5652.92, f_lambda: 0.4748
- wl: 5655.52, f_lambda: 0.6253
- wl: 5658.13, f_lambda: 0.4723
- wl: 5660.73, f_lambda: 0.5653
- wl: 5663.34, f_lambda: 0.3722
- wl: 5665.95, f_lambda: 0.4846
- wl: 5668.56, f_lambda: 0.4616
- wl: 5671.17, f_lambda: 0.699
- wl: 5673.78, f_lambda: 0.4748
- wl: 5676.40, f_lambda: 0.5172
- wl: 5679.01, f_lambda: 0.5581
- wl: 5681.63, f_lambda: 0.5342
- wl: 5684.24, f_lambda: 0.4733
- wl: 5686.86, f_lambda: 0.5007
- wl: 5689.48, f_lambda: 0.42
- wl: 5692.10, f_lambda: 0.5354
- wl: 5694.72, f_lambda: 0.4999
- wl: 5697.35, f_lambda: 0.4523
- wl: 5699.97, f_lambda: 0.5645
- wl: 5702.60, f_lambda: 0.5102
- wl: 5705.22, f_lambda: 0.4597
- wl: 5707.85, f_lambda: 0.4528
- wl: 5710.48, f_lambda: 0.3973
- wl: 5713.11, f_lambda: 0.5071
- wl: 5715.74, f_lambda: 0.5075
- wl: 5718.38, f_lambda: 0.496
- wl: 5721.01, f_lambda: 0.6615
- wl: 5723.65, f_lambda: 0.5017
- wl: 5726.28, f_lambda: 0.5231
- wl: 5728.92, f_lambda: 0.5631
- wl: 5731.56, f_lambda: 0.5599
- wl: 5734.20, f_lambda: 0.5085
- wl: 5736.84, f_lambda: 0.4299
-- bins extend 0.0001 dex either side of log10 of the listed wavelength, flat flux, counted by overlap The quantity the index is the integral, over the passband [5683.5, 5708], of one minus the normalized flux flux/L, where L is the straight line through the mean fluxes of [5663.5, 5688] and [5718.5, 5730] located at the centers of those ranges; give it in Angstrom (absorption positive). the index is 2.0 Angstrom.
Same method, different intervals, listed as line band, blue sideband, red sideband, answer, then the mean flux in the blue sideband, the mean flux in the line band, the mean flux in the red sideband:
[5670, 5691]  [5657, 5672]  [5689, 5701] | -0.9 Angstrom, 0.504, 0.521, 0.498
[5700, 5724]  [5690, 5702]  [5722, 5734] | 0.9 Angstrom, 0.507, 0.503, 0.538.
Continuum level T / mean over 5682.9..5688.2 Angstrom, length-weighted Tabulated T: 0.487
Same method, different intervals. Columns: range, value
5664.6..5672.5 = 0.547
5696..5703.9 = 0.509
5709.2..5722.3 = 0.514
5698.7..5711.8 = 0.477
